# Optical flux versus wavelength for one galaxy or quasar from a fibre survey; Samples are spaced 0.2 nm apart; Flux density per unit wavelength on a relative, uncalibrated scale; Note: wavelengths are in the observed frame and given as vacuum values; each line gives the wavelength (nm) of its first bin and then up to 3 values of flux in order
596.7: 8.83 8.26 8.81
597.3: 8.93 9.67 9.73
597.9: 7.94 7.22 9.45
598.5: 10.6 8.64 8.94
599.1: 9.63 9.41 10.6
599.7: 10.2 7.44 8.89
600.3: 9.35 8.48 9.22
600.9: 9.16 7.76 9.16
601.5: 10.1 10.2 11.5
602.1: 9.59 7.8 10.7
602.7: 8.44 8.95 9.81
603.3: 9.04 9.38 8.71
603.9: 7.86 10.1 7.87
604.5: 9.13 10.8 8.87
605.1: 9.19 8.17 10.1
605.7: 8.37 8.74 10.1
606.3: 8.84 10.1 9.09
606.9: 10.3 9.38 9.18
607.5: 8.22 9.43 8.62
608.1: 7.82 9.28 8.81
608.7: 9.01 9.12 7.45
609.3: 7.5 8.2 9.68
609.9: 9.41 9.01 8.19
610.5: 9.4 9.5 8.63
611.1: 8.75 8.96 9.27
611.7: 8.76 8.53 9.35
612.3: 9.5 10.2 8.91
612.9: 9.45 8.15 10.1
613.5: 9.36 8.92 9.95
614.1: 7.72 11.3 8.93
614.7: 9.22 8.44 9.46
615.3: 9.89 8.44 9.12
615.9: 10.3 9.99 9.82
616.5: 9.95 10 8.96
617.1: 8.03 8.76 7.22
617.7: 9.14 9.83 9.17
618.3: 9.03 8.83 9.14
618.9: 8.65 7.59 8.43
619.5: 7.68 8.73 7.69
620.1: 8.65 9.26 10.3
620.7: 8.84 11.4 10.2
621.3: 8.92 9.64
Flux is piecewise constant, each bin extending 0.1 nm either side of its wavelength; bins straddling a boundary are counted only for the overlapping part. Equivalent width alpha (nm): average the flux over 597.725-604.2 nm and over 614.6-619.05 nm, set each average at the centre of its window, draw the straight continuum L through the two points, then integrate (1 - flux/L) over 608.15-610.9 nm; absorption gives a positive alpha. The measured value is 0.11 nm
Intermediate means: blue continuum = 9.2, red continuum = 9.14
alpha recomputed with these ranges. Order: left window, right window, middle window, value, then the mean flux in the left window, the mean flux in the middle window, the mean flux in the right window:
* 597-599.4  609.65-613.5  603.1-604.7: 0.01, 9.08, 9.05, 9.14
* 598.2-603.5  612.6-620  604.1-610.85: 0.15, 9.35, 9.01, 9.04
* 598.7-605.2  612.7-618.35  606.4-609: 0.04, 9.25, 9.1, 9.23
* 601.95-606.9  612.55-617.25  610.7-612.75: 0.04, 9.2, 9.11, 9.33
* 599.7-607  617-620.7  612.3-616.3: -0.24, 9.22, 9.38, 8.68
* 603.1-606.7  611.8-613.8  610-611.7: 0.05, 9.16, 8.95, 9.25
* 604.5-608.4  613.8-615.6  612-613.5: -0.02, 9.19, 9.38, 9.26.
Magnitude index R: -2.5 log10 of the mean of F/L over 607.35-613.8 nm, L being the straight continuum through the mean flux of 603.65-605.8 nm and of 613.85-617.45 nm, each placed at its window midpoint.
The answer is 0.03 mag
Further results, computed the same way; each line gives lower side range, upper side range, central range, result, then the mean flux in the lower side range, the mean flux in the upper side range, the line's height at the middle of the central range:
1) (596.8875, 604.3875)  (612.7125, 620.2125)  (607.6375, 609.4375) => 0.07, 9.16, 9.03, 9.09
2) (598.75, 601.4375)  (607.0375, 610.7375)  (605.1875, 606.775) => -0.04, 9.1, 8.78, 8.89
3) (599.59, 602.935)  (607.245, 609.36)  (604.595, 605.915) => -0.04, 9.24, 8.59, 8.87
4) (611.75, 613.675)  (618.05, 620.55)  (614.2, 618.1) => -0.04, 9.26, 8.66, 8.95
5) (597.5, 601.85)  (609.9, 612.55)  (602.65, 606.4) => 0.01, 9.19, 9.07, 9.14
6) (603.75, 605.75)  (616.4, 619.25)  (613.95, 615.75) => -0.03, 9.05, 8.87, 8.91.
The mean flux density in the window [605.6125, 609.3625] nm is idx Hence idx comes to 8.93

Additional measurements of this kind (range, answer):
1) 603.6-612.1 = 8.97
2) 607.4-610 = 8.66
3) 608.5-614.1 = 8.98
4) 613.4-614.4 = 9.45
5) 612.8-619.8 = 9.08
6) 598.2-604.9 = 9.29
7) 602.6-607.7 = 9.16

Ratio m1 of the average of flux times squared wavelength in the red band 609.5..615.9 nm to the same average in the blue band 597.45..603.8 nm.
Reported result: 1.0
